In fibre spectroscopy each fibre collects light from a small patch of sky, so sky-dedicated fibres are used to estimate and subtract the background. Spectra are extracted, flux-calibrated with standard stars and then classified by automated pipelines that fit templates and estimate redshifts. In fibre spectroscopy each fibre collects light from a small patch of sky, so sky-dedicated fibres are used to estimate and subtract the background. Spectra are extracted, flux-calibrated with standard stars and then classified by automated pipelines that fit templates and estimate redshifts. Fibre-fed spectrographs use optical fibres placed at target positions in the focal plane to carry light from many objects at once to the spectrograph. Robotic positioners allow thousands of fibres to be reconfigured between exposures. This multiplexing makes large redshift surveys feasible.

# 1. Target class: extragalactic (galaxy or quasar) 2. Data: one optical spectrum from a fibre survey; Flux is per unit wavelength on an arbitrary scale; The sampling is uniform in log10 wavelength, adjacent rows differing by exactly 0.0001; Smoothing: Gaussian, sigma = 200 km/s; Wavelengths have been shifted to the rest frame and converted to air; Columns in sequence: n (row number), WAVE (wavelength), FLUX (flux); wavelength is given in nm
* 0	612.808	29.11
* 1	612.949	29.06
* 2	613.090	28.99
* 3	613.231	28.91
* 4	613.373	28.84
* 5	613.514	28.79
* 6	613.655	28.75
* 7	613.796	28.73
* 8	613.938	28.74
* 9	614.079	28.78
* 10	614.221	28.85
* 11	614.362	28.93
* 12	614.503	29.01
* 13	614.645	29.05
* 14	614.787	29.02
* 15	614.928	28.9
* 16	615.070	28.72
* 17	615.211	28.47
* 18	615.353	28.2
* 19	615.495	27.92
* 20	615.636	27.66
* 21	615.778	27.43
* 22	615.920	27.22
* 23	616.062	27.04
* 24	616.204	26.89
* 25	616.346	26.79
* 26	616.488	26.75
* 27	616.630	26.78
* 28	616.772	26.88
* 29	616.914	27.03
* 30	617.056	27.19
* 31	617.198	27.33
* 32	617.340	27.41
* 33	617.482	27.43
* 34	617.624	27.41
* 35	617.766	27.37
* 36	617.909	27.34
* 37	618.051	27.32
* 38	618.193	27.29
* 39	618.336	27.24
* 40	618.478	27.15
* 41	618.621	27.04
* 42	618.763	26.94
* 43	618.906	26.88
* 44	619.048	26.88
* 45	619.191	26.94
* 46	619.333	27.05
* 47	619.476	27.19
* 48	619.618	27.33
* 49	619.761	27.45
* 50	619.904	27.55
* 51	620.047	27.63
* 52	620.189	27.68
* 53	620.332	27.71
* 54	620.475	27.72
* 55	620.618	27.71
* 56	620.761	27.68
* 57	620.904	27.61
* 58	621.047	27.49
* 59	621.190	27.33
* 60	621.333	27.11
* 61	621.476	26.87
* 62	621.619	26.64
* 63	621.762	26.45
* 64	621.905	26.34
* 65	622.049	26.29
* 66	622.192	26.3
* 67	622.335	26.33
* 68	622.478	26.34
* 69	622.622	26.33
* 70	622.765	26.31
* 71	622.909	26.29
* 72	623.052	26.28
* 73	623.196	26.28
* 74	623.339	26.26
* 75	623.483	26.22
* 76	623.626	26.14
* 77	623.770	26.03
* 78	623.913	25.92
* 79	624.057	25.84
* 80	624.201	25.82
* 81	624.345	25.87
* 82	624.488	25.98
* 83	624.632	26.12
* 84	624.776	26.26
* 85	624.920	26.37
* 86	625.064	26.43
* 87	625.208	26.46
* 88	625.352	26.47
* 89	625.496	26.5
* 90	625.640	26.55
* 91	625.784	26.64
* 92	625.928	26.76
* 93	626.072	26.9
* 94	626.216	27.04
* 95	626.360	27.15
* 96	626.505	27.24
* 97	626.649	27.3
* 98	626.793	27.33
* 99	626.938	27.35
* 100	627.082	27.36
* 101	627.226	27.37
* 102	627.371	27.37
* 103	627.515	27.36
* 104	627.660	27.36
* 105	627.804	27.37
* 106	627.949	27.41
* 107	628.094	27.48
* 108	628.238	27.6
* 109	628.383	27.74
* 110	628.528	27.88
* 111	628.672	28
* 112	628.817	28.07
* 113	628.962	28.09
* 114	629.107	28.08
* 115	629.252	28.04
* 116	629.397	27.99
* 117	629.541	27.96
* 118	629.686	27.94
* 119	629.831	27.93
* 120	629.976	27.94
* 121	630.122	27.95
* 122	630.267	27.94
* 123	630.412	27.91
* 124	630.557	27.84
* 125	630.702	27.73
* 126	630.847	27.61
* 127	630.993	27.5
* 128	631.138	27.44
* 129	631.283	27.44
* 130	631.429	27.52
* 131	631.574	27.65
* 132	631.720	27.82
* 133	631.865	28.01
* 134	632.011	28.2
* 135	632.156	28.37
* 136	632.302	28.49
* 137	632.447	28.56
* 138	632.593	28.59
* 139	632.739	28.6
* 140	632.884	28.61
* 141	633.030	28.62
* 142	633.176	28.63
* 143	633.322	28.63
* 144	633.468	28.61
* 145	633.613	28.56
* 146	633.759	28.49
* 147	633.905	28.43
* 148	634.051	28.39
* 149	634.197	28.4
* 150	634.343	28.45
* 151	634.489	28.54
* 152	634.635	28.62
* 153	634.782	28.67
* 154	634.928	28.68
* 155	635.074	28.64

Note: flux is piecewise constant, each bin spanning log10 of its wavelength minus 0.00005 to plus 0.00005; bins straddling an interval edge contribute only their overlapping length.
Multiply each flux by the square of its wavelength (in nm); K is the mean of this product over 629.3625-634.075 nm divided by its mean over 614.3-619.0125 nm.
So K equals 1.07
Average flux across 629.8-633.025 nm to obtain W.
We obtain 28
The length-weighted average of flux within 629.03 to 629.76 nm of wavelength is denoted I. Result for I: 28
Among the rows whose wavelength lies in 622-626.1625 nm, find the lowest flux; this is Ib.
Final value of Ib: 25.82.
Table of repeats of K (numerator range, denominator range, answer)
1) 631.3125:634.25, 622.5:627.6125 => 1.09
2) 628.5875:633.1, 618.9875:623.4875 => 1.07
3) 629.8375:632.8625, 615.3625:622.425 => 1.07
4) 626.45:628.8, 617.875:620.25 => 1.04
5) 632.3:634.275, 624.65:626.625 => 1.10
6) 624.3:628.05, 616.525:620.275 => 1.01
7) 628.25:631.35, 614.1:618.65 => 1.05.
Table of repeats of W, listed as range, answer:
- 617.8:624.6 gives 26.8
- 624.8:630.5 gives 27.4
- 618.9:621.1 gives 27.4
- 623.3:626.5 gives 26.4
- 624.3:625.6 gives 26.3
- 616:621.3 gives 27.3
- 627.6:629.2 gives 27.7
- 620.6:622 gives 27.1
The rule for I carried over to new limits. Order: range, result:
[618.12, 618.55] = 27.2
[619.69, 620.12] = 27.6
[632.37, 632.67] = 28.6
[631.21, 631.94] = 27.7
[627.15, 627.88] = 27.4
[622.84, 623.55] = 26.3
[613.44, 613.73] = 28.9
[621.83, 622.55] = 26.3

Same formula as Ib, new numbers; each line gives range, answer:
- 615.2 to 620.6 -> 26.75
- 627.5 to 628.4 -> 27.36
